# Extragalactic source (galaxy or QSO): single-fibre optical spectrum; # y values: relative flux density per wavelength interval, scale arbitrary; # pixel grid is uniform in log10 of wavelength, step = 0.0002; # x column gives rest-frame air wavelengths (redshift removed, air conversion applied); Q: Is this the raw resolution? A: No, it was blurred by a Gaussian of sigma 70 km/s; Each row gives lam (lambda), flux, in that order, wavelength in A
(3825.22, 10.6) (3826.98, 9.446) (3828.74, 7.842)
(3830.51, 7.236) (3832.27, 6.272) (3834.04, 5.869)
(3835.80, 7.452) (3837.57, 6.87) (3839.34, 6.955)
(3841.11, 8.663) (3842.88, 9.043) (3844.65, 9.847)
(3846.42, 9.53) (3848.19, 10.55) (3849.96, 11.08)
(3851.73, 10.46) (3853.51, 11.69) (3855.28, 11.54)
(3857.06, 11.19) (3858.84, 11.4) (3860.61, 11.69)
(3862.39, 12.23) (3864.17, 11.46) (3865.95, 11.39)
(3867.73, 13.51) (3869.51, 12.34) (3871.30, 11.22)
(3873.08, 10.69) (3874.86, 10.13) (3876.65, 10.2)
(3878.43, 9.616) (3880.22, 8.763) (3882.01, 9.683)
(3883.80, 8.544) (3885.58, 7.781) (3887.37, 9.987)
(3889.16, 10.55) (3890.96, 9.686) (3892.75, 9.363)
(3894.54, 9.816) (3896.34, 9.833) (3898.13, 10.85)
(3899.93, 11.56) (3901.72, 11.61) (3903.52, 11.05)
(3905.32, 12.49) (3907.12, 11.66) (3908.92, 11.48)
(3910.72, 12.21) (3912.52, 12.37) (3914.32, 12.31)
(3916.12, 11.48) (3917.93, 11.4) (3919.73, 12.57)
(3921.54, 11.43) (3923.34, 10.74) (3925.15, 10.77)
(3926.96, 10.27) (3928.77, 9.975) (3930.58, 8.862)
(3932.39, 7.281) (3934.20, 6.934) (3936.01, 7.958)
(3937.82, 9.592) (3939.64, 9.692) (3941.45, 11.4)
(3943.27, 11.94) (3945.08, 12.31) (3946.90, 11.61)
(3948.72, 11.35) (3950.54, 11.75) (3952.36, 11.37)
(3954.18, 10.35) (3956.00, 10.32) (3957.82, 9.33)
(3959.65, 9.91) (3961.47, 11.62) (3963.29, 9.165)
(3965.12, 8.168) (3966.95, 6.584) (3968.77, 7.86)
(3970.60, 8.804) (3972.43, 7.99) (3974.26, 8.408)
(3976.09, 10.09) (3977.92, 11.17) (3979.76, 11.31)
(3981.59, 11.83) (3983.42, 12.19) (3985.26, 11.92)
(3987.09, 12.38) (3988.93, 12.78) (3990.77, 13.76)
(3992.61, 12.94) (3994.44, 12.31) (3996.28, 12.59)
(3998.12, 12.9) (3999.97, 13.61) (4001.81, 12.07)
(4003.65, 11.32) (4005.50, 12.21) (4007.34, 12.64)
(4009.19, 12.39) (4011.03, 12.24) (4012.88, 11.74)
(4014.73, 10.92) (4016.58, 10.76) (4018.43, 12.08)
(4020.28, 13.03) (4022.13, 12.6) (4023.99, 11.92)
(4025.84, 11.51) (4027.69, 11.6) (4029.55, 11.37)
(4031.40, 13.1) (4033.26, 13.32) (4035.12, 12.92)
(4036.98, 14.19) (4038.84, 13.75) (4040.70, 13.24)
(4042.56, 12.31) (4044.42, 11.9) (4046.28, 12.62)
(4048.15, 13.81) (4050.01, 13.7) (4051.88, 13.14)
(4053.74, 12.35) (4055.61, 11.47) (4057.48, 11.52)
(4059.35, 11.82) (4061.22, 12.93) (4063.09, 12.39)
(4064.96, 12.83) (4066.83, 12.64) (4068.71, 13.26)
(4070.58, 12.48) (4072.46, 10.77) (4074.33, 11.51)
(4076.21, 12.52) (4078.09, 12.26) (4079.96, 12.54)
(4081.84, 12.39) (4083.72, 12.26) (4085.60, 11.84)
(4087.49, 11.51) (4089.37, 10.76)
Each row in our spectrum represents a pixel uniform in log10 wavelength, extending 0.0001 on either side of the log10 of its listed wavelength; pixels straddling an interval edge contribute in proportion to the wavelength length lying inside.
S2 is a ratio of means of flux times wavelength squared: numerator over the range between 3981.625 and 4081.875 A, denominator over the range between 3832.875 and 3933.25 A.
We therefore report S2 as 1.29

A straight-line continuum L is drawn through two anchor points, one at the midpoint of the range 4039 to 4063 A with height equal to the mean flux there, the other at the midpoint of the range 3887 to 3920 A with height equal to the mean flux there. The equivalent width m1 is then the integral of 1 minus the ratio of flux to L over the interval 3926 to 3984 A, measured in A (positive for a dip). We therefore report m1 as 8.7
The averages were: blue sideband 11.2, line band 9.91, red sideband 12.6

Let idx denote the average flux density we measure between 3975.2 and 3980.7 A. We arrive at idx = 10.9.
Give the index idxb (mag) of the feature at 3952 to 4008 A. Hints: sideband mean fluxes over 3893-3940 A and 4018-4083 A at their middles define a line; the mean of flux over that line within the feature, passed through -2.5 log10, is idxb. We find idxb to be 0.06 mag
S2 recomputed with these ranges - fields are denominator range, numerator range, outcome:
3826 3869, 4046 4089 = 1.41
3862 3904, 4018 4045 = 1.30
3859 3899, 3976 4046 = 1.26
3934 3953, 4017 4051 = 1.25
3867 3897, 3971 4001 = 1.23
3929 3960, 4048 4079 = 1.30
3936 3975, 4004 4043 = 1.29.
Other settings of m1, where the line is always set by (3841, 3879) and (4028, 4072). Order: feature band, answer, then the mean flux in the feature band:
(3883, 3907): 2.1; 10.3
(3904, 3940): 2.9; 10.6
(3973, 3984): 1.2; 10.7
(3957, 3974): 4.4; 8.8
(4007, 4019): 0.6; 11.8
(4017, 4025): 0.1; 12.3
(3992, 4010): -0.4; 12.5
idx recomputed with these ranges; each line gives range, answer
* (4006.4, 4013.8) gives 12.3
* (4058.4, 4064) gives 12.4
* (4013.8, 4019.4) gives 11.3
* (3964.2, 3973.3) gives 7.88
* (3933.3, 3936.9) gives 7.45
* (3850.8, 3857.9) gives 11.2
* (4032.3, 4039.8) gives 13.5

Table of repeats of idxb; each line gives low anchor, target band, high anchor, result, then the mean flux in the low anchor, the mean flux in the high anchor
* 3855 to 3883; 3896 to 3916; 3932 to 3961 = -0.09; 11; 10.3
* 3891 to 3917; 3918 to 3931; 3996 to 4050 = 0.07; 11.2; 12.5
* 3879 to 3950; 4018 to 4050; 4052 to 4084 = -0.07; 10.5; 12.3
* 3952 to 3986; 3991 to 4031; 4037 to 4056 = -0.06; 9.88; 12.9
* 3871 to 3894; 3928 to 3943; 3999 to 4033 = 0.17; 9.67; 12.1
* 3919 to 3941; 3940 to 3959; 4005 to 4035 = -0.09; 9.68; 12.1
